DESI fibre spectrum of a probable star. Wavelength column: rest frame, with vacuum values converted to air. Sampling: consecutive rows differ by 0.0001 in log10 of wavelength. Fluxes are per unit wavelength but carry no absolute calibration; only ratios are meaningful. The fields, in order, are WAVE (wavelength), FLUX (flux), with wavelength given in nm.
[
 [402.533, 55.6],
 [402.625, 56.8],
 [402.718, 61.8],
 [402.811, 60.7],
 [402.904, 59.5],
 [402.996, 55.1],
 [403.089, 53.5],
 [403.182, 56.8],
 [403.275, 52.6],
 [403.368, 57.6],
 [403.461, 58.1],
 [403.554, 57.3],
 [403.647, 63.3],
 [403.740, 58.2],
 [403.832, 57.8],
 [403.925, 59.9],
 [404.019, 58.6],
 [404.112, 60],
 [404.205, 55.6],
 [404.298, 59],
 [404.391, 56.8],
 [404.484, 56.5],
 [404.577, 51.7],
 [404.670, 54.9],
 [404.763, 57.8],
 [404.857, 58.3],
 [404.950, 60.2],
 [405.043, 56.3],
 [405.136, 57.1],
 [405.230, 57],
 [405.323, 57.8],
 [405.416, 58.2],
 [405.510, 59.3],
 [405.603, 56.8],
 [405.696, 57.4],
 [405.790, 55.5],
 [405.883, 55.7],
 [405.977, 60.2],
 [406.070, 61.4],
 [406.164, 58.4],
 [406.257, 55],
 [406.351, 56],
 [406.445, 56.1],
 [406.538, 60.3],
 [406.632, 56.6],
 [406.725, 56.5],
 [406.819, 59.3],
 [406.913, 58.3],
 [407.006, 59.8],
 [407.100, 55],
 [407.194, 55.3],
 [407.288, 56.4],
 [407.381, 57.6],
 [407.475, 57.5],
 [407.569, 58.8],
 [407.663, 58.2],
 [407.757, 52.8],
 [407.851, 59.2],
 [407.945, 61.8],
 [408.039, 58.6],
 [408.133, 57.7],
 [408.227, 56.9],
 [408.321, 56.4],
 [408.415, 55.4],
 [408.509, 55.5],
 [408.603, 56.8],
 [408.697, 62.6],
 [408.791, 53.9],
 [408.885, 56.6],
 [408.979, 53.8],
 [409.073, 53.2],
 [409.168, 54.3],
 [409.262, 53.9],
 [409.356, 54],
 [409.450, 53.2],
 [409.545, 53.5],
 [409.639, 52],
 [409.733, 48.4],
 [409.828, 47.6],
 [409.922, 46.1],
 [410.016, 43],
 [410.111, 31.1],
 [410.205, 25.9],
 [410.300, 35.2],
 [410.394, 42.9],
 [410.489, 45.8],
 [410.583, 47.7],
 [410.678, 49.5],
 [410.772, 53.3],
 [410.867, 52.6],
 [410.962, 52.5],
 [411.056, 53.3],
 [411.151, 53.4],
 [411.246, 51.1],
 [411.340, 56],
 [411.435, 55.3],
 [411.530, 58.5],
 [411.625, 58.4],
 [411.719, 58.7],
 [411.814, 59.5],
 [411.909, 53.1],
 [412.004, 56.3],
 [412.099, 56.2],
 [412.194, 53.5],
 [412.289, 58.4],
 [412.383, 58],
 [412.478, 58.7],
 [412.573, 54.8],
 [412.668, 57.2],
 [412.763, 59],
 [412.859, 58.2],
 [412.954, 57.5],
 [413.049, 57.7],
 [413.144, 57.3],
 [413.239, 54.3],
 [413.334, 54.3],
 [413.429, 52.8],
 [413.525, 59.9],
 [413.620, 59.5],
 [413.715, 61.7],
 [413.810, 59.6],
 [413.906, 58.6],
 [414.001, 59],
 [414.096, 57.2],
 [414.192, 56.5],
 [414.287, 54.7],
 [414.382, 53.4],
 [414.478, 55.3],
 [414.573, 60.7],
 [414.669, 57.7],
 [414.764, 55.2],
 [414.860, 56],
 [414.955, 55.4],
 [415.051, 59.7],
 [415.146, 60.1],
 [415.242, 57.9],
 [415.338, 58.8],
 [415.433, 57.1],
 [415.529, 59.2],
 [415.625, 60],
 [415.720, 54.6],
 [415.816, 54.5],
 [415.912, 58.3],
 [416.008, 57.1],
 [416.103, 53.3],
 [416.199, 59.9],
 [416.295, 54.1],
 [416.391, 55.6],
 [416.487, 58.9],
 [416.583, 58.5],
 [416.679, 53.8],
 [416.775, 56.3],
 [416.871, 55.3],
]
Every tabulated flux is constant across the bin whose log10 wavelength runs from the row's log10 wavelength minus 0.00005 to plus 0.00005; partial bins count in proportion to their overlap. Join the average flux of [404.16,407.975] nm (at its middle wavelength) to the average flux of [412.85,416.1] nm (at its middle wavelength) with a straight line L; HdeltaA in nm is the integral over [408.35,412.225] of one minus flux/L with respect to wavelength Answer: 0.39 nm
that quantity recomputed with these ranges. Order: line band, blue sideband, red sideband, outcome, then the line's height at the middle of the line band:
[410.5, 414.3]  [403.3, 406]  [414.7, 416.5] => 0.083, 57.3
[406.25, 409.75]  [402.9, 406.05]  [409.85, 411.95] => -0.226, 52.9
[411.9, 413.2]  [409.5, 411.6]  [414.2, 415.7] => -0.116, 52.3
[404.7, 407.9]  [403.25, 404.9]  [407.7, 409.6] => -0.043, 56.8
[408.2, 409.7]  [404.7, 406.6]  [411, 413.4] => 0.052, 57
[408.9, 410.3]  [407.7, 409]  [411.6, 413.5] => 0.230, 57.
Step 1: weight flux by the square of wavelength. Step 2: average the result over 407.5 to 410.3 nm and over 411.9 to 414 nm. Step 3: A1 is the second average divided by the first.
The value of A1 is 1.11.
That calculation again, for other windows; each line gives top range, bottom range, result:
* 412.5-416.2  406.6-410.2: 1.09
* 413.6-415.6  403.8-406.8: 1.05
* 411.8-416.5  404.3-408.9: 1.03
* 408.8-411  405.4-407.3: 0.85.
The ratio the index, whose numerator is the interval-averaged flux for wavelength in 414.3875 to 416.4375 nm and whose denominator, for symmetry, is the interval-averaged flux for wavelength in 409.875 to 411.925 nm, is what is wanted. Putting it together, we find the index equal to 1.2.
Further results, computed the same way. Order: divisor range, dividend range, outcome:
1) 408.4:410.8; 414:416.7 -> 1.16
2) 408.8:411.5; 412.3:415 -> 1.16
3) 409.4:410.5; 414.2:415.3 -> 1.30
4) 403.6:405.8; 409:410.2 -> 0.84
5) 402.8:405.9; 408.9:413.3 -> 0.91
